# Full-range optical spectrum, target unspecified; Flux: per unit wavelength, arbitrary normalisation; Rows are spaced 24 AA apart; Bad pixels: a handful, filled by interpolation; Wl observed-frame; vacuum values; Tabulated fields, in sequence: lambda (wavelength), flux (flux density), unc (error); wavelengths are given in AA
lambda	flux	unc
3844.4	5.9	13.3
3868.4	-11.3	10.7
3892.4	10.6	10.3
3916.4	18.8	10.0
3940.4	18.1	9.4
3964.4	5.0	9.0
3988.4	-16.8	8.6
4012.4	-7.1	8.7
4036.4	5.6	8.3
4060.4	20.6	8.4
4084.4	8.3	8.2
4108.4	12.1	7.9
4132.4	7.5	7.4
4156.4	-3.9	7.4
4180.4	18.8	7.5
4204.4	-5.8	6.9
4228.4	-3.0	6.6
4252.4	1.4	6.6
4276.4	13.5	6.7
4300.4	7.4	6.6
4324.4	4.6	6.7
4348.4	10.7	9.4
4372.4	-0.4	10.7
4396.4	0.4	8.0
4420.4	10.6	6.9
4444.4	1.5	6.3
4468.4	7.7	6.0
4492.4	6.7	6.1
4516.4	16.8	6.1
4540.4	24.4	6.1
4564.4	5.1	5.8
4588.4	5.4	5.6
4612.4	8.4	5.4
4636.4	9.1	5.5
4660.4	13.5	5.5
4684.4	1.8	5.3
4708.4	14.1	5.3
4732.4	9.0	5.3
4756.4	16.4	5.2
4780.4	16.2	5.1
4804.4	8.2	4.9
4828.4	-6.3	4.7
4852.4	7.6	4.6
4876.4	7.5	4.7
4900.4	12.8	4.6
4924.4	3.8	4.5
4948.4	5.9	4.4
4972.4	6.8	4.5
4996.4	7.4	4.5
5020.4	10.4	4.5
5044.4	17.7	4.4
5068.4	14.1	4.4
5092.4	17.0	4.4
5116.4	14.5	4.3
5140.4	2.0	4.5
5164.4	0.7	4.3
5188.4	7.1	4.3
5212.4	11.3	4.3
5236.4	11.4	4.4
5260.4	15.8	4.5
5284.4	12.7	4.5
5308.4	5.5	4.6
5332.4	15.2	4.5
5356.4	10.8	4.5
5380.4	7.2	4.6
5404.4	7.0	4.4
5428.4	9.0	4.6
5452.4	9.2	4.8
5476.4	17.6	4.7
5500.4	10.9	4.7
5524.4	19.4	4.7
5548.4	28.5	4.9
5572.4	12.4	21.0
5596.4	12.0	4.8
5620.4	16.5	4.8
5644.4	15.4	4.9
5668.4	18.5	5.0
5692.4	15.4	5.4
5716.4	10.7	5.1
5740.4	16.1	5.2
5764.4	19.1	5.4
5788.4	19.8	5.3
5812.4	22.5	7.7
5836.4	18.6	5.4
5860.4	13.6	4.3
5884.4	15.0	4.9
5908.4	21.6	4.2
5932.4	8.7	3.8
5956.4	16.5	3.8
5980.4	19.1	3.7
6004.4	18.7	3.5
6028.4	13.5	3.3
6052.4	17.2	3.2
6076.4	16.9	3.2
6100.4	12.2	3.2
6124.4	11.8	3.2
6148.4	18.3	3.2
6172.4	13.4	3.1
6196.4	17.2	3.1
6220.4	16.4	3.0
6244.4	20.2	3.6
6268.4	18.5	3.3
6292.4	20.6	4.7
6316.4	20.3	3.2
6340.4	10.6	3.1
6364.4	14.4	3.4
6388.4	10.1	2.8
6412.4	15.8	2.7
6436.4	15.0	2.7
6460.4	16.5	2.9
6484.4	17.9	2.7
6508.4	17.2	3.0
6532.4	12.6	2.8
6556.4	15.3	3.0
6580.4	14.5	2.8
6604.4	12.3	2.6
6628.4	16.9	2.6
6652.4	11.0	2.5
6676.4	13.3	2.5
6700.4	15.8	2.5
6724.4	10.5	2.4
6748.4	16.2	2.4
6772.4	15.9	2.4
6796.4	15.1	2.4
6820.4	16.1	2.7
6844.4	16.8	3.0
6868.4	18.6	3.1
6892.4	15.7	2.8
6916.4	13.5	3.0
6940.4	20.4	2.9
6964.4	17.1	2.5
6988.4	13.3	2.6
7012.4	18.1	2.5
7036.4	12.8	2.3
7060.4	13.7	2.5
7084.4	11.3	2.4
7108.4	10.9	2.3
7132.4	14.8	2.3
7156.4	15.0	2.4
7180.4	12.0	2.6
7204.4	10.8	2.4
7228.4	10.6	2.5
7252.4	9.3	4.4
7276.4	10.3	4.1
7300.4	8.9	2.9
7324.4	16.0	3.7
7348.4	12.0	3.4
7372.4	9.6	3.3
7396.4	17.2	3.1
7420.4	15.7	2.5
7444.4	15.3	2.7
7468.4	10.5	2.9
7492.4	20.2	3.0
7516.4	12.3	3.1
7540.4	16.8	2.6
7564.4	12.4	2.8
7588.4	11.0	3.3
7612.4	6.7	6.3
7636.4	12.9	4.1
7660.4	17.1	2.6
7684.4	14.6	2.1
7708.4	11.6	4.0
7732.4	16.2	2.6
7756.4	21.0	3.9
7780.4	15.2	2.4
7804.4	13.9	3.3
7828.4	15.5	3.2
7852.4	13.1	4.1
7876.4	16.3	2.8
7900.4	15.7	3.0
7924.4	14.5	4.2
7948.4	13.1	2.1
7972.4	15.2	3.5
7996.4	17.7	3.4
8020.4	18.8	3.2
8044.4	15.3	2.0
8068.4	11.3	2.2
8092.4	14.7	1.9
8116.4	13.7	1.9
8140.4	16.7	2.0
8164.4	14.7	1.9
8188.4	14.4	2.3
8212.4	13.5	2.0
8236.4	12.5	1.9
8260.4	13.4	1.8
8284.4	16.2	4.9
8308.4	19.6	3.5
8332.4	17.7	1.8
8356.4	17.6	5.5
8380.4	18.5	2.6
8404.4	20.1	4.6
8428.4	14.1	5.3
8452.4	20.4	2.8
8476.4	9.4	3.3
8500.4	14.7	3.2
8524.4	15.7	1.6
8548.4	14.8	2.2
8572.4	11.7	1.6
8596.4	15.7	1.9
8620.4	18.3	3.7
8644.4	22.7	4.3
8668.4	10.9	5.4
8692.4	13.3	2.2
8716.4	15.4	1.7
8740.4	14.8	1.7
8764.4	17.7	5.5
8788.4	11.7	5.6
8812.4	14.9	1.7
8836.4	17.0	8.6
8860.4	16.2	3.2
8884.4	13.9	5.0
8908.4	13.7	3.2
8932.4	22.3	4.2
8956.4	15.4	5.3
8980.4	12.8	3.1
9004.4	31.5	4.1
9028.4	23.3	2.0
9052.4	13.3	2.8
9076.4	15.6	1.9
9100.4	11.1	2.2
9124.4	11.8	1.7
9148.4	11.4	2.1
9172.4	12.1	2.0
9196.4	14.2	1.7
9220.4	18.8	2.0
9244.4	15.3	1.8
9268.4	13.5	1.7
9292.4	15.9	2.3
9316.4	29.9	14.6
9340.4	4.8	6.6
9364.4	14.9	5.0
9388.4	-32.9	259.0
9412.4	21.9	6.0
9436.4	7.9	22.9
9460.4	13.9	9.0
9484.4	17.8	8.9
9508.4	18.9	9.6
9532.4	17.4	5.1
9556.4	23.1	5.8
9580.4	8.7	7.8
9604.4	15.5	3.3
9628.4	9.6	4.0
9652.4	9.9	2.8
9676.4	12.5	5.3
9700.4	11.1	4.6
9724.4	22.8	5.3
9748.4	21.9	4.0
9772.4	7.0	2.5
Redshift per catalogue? 0.371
